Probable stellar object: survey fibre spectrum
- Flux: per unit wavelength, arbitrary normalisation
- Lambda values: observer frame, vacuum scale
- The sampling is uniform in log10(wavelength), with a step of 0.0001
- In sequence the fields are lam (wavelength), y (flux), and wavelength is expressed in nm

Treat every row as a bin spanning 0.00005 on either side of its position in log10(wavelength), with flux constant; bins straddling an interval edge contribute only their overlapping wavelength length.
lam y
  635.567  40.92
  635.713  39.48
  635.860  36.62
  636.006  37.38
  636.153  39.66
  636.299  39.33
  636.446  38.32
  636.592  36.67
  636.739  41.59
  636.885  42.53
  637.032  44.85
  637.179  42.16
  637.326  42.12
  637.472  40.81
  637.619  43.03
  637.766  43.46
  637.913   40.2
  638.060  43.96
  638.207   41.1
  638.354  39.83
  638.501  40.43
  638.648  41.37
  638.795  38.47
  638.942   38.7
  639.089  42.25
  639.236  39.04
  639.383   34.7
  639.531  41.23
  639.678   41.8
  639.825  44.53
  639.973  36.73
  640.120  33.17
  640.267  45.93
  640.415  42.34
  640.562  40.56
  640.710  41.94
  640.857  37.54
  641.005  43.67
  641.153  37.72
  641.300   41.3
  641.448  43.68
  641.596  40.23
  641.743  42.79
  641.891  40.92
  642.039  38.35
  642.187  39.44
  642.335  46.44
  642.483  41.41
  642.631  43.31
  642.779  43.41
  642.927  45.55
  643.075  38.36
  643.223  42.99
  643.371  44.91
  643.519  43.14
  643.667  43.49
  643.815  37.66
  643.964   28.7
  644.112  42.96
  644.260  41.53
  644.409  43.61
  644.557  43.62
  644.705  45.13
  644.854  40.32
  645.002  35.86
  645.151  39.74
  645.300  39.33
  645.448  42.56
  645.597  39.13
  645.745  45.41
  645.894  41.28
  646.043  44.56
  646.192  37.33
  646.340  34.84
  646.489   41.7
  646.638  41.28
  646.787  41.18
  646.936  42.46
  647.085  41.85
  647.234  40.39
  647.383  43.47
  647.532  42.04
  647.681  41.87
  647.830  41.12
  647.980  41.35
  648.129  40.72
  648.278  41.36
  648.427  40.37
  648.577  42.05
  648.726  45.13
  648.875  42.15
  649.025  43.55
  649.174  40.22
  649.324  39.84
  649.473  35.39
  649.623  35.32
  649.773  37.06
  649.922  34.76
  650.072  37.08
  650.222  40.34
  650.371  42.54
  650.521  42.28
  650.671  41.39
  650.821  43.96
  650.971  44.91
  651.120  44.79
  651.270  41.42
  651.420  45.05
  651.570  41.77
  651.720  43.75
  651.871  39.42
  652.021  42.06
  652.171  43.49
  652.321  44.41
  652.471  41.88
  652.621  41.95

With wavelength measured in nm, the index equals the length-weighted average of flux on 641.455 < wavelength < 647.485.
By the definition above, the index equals 41.3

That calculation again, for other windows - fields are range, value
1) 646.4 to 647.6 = 41.7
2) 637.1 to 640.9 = 40.7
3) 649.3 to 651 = 39.4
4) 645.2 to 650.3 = 40.5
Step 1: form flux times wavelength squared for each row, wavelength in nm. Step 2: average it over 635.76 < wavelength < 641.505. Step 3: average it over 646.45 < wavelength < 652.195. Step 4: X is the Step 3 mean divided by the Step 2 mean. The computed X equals 1.05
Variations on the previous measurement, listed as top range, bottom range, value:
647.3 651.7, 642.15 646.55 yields 1.01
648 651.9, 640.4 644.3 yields 1.02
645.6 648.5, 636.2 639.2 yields 1.04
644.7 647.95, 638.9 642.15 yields 1.03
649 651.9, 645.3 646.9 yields 1.01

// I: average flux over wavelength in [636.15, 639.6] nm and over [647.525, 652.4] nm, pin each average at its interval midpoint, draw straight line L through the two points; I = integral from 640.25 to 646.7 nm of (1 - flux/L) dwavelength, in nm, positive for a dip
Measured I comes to -0.042 nm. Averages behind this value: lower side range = 40.7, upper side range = 41.3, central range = 41.2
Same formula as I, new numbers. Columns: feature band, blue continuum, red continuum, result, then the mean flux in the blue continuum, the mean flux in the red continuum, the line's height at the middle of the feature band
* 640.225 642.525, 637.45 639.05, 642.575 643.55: 0.05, 41.1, 43.1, 42.4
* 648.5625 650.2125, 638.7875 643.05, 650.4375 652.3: 0.13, 40.9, 42.9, 42.5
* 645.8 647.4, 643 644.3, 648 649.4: 0.01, 40.4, 41.7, 41.2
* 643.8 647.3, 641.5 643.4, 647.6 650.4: 0.05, 42.1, 40.1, 41.2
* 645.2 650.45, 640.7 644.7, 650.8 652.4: 0.23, 41.5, 43.2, 42.5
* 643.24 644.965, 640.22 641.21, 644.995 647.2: -0.02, 41.3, 40.7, 40.9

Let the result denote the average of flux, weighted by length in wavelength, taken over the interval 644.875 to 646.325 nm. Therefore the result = 40.3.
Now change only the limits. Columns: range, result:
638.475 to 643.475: 41.1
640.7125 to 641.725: 40.9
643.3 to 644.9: 41.4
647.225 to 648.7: 41.6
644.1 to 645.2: 41.6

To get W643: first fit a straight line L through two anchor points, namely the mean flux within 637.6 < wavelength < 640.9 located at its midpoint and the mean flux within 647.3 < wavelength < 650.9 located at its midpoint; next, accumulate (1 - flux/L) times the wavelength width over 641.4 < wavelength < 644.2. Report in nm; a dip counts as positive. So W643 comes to -0.06 nm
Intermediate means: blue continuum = 40.5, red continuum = 40.6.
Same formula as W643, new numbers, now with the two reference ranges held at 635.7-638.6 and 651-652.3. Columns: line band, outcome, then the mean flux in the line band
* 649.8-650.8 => 0.07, 39.8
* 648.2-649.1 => 0.00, 42.5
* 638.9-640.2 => 0.06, 39.2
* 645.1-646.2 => 0.01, 41.4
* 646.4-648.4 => 0.03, 41.5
